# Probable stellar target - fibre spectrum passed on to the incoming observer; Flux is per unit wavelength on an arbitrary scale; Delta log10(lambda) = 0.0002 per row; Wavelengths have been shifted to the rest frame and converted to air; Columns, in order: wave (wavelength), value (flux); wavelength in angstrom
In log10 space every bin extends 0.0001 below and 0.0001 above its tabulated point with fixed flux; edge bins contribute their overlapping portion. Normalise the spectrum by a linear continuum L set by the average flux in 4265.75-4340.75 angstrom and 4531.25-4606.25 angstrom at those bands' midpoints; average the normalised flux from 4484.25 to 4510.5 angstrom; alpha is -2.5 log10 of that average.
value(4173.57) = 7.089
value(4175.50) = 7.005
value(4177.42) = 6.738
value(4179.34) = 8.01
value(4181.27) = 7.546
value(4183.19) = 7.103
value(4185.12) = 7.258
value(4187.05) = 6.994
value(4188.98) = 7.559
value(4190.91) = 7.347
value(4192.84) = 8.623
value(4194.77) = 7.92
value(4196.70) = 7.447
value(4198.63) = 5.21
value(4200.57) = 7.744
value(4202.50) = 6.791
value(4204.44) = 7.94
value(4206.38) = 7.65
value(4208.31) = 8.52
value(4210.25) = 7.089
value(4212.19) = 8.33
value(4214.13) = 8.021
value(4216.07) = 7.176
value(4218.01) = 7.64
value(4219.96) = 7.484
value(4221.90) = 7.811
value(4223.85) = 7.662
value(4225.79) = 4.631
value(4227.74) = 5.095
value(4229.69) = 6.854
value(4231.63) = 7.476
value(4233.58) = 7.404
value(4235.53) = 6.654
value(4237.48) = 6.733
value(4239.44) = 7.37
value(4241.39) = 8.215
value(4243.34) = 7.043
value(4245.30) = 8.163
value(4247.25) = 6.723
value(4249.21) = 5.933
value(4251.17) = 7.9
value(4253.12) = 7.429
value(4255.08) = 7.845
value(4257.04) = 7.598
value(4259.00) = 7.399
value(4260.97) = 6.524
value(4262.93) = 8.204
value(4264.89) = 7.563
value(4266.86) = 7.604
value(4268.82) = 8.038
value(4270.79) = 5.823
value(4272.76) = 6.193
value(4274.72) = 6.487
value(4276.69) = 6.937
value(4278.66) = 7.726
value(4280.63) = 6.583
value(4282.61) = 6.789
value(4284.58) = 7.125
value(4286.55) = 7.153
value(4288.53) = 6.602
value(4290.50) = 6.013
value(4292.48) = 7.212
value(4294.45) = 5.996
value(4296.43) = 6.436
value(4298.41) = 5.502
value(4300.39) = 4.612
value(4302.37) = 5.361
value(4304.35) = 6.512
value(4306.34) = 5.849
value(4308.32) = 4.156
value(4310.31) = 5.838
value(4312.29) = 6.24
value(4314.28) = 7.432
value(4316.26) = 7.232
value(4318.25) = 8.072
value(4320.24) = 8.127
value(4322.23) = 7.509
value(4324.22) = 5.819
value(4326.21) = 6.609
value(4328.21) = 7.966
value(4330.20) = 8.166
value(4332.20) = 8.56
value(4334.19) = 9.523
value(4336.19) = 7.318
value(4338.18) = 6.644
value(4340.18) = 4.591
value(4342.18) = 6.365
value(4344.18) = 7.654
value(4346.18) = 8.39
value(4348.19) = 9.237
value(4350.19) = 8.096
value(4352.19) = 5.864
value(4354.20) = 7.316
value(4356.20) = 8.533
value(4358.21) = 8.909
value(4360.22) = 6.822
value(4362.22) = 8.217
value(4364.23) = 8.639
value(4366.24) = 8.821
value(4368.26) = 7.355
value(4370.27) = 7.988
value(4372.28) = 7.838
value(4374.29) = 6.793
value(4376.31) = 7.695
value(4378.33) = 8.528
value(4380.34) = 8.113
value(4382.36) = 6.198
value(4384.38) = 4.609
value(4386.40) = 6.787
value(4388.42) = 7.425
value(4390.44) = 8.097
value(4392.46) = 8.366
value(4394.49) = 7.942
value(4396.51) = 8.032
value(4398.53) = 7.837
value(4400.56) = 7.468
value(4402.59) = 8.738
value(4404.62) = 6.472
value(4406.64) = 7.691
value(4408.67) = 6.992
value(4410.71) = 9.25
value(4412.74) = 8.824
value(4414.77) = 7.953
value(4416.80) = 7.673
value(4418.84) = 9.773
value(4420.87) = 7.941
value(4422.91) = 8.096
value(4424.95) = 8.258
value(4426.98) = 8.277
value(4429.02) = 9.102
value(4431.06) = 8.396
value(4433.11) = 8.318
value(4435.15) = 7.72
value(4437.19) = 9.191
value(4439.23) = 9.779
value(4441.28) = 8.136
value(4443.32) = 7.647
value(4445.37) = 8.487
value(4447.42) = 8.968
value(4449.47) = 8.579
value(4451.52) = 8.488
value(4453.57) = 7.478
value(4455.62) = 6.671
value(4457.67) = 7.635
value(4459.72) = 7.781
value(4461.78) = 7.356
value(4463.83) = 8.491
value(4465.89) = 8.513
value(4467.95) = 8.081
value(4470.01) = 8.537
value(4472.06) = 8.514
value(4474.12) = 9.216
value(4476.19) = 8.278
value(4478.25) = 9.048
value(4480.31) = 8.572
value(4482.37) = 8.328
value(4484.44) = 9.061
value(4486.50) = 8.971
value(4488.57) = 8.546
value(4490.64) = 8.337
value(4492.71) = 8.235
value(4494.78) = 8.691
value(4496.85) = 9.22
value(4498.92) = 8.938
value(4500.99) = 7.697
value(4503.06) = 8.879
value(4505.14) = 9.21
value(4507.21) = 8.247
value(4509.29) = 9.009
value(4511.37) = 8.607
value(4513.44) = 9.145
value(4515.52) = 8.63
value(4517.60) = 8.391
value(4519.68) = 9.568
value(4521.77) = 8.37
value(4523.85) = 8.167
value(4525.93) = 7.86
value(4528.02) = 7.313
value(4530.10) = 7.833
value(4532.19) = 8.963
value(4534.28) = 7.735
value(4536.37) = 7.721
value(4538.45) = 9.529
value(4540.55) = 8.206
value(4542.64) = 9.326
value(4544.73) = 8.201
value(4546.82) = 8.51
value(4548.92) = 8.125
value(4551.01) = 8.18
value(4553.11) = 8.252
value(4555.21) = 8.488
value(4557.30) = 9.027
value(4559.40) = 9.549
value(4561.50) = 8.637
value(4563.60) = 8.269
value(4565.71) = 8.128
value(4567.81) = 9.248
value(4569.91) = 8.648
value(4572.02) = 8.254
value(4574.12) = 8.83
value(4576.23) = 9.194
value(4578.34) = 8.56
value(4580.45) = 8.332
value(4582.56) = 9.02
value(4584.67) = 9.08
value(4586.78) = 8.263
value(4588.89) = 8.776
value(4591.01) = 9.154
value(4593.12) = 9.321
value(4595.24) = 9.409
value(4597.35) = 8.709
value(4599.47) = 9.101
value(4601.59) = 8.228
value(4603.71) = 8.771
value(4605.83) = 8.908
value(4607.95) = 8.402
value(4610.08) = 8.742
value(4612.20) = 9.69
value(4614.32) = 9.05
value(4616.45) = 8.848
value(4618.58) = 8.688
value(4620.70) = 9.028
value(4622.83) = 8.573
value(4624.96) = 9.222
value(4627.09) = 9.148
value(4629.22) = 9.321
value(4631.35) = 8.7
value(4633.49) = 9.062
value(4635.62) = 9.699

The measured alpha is -0.07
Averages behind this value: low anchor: 6.76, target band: 8.68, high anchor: 8.68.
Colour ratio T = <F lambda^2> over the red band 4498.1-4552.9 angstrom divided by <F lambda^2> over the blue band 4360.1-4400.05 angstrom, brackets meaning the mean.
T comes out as 1.19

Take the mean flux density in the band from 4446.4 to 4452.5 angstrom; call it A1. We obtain 8.68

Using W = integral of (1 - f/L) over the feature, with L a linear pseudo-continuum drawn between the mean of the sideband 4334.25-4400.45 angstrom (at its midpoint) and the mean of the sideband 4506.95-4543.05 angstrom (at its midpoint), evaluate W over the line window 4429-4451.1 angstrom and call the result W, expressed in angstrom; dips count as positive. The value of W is -1.6 angstrom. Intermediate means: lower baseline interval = 7.56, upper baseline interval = 8.47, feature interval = 8.55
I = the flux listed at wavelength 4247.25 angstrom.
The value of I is 6.723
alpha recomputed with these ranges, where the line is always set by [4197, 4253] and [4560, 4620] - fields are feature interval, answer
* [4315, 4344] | 0.05 mag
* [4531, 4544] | 0.00 mag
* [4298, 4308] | 0.35 mag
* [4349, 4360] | 0.01 mag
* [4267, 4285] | 0.08 mag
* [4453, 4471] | 0.05 mag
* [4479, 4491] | -0.04 mag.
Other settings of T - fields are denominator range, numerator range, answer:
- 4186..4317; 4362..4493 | 1.26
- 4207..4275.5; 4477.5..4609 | 1.37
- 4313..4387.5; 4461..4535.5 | 1.21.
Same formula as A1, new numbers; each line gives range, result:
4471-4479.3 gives 8.77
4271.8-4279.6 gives 6.84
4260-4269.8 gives 7.59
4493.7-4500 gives 8.94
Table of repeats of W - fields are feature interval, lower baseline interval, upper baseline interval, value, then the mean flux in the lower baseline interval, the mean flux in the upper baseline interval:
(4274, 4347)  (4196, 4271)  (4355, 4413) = 7.05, 7.26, 7.74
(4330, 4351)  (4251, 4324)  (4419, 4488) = -1.08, 6.78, 8.38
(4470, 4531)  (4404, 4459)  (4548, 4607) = -0.85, 8.23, 8.73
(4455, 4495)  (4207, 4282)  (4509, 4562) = -0.57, 7.21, 8.51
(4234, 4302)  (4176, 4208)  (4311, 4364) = 4.76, 7.39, 7.52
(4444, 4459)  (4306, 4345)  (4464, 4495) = 0.48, 7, 8.59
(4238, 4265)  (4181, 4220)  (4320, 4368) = 0.50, 7.49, 7.64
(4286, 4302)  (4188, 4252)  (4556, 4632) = 3.07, 7.27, 8.86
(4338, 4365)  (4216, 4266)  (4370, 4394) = -0.79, 7.18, 7.36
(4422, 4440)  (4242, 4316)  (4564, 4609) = -1.90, 6.73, 8.77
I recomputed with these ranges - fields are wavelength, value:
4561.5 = 8.637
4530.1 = 7.833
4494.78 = 8.691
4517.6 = 8.391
